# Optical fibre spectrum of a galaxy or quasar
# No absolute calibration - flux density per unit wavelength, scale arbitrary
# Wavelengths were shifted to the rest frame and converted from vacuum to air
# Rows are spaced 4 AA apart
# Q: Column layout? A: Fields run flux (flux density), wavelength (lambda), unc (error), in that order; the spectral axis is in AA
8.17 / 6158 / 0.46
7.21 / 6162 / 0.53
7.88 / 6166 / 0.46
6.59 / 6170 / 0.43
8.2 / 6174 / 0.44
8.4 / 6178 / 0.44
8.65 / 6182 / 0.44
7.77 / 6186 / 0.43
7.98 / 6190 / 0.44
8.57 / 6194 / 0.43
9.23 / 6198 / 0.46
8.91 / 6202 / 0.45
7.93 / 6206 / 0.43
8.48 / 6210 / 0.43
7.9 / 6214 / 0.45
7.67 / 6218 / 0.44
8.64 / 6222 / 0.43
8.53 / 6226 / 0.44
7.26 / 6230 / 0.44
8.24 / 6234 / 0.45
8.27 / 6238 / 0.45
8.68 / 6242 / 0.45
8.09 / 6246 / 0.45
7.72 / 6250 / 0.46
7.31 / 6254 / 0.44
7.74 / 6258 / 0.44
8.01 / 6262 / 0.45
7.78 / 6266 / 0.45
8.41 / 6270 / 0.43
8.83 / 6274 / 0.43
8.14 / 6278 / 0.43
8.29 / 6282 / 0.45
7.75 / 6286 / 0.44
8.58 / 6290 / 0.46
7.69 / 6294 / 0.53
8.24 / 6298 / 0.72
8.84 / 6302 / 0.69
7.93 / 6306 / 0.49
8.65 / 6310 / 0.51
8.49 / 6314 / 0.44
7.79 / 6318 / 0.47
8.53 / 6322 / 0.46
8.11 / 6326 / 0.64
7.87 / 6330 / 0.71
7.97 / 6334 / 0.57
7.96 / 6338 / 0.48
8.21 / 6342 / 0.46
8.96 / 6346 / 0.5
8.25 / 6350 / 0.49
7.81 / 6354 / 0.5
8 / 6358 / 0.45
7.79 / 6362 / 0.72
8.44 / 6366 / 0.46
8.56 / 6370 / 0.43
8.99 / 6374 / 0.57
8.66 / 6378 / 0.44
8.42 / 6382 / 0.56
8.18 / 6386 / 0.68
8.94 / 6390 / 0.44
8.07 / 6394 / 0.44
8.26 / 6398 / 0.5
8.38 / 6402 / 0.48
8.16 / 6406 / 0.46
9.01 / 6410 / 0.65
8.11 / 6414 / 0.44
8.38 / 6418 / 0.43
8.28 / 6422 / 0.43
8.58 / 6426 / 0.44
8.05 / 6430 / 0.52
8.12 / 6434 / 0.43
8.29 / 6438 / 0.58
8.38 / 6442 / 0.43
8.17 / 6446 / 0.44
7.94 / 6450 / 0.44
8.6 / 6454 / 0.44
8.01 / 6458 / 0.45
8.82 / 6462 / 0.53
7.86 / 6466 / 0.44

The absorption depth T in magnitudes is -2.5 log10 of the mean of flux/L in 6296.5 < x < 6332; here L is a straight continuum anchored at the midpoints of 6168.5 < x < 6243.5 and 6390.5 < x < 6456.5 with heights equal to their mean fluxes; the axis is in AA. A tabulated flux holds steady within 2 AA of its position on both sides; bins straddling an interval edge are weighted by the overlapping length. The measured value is 0.00 mag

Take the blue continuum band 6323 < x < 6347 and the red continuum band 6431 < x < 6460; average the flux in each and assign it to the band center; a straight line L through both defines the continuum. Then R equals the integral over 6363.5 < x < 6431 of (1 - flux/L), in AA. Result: -2.07 AA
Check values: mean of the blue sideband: 8.16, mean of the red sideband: 8.21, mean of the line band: 8.44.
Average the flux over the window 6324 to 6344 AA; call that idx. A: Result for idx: 8.02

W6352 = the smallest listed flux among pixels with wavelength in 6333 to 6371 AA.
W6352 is 7.79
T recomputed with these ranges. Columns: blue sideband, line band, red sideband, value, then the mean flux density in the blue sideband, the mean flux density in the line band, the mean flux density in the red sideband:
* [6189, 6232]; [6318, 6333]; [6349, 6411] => 0.031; 8.29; 8.11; 8.36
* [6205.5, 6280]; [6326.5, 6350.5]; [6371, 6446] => 0.010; 8.09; 8.19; 8.4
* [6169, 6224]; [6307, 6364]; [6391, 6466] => 0.015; 8.24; 8.17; 8.31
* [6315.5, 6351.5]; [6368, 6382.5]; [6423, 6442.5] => -0.059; 8.19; 8.68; 8.28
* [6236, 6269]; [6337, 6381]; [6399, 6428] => -0.011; 7.96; 8.34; 8.41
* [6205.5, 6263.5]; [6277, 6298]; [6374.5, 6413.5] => 0.010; 8.03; 8.1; 8.46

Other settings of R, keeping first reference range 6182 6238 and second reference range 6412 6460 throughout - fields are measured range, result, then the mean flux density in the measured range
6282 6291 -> 0.1 AA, 8.15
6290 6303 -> 0.0 AA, 8.26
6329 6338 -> 0.3 AA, 7.93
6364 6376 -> -0.6 AA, 8.66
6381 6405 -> -0.3 AA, 8.36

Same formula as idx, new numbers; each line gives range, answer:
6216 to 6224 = 8.16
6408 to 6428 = 8.47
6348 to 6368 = 8.06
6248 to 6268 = 7.71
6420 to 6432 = 8.3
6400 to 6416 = 8.42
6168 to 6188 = 7.92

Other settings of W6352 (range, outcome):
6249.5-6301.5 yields 7.31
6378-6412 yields 8.07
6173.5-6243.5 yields 7.26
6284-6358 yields 7.69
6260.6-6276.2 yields 7.78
